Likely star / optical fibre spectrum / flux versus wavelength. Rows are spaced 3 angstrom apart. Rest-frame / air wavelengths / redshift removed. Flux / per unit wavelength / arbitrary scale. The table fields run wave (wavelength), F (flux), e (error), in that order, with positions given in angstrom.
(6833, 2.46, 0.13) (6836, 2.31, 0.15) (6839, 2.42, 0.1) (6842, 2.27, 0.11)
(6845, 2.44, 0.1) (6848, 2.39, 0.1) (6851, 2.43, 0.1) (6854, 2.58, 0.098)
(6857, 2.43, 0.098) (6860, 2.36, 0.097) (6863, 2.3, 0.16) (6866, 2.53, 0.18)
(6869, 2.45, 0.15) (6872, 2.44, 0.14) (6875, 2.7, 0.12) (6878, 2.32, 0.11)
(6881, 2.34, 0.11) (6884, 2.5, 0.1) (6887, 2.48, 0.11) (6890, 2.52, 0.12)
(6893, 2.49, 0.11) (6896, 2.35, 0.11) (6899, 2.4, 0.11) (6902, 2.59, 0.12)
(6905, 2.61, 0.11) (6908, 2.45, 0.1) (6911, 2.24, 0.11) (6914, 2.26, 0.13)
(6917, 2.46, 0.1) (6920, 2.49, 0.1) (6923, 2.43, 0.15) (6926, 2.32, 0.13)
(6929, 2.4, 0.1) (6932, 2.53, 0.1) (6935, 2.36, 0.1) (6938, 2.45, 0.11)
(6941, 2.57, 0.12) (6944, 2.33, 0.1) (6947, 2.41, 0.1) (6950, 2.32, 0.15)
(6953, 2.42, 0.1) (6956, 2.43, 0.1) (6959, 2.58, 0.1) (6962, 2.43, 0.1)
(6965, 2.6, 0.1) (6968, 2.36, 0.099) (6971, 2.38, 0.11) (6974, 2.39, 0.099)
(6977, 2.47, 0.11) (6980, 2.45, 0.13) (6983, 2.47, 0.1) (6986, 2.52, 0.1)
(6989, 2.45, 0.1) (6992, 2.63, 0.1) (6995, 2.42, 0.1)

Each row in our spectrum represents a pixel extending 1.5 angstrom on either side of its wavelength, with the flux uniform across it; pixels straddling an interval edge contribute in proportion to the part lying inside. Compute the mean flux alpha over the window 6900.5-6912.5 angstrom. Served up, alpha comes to 2.47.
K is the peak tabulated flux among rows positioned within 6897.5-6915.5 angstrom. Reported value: 2.61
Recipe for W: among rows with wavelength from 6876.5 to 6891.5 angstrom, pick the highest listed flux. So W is 2.52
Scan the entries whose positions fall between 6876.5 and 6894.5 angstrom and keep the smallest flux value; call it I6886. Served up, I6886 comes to 2.32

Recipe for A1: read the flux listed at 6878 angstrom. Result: 2.32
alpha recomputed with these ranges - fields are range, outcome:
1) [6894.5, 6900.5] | 2.38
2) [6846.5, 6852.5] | 2.41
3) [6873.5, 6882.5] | 2.45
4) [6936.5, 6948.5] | 2.44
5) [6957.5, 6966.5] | 2.54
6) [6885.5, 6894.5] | 2.5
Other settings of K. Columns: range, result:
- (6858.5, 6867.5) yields 2.53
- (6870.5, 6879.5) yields 2.7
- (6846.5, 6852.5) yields 2.43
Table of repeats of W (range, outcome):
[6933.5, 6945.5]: 2.57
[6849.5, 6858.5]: 2.58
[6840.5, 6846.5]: 2.44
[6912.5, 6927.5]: 2.49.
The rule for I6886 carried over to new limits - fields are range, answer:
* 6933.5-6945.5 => 2.33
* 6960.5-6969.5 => 2.36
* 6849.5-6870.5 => 2.3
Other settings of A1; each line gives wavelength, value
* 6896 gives 2.35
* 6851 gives 2.43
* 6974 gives 2.39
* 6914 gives 2.26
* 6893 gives 2.49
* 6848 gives 2.39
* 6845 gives 2.44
